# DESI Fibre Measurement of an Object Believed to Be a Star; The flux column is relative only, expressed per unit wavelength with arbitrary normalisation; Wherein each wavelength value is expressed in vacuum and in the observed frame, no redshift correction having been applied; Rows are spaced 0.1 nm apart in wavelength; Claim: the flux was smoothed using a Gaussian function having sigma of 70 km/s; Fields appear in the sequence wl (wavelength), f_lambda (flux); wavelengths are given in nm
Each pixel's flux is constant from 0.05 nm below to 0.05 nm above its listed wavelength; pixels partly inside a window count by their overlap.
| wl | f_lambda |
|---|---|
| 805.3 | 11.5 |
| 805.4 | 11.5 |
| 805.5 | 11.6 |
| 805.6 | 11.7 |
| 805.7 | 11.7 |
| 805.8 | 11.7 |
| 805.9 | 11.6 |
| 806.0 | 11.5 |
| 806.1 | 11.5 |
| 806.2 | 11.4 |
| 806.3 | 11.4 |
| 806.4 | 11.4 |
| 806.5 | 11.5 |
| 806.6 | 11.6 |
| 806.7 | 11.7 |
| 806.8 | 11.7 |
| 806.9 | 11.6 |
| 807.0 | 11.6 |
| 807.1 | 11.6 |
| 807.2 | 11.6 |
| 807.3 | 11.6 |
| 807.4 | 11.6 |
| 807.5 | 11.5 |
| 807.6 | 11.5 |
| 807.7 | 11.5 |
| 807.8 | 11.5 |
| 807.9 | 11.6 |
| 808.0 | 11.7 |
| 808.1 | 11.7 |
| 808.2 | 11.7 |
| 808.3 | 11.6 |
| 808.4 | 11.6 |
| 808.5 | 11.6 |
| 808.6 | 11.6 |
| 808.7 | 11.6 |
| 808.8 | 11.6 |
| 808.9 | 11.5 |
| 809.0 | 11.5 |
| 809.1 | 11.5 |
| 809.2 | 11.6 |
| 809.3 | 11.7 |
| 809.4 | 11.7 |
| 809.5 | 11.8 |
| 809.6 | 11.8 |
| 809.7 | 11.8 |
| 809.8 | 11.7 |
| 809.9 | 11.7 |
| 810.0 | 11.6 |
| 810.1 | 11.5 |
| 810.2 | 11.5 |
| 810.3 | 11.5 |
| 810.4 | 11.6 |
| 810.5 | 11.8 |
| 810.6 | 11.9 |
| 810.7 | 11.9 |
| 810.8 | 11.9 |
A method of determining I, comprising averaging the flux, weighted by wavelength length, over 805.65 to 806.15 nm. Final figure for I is 11.6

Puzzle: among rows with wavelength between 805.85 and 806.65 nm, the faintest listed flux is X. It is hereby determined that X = 11.4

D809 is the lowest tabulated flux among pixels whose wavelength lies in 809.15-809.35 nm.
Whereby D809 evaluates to 11.6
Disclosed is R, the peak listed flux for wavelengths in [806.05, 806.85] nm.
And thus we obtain 11.7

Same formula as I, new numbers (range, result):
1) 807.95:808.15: 11.7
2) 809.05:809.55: 11.7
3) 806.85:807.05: 11.6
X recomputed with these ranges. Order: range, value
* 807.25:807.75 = 11.5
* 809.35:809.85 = 11.7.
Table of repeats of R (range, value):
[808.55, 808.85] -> 11.6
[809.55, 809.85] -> 11.8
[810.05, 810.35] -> 11.5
